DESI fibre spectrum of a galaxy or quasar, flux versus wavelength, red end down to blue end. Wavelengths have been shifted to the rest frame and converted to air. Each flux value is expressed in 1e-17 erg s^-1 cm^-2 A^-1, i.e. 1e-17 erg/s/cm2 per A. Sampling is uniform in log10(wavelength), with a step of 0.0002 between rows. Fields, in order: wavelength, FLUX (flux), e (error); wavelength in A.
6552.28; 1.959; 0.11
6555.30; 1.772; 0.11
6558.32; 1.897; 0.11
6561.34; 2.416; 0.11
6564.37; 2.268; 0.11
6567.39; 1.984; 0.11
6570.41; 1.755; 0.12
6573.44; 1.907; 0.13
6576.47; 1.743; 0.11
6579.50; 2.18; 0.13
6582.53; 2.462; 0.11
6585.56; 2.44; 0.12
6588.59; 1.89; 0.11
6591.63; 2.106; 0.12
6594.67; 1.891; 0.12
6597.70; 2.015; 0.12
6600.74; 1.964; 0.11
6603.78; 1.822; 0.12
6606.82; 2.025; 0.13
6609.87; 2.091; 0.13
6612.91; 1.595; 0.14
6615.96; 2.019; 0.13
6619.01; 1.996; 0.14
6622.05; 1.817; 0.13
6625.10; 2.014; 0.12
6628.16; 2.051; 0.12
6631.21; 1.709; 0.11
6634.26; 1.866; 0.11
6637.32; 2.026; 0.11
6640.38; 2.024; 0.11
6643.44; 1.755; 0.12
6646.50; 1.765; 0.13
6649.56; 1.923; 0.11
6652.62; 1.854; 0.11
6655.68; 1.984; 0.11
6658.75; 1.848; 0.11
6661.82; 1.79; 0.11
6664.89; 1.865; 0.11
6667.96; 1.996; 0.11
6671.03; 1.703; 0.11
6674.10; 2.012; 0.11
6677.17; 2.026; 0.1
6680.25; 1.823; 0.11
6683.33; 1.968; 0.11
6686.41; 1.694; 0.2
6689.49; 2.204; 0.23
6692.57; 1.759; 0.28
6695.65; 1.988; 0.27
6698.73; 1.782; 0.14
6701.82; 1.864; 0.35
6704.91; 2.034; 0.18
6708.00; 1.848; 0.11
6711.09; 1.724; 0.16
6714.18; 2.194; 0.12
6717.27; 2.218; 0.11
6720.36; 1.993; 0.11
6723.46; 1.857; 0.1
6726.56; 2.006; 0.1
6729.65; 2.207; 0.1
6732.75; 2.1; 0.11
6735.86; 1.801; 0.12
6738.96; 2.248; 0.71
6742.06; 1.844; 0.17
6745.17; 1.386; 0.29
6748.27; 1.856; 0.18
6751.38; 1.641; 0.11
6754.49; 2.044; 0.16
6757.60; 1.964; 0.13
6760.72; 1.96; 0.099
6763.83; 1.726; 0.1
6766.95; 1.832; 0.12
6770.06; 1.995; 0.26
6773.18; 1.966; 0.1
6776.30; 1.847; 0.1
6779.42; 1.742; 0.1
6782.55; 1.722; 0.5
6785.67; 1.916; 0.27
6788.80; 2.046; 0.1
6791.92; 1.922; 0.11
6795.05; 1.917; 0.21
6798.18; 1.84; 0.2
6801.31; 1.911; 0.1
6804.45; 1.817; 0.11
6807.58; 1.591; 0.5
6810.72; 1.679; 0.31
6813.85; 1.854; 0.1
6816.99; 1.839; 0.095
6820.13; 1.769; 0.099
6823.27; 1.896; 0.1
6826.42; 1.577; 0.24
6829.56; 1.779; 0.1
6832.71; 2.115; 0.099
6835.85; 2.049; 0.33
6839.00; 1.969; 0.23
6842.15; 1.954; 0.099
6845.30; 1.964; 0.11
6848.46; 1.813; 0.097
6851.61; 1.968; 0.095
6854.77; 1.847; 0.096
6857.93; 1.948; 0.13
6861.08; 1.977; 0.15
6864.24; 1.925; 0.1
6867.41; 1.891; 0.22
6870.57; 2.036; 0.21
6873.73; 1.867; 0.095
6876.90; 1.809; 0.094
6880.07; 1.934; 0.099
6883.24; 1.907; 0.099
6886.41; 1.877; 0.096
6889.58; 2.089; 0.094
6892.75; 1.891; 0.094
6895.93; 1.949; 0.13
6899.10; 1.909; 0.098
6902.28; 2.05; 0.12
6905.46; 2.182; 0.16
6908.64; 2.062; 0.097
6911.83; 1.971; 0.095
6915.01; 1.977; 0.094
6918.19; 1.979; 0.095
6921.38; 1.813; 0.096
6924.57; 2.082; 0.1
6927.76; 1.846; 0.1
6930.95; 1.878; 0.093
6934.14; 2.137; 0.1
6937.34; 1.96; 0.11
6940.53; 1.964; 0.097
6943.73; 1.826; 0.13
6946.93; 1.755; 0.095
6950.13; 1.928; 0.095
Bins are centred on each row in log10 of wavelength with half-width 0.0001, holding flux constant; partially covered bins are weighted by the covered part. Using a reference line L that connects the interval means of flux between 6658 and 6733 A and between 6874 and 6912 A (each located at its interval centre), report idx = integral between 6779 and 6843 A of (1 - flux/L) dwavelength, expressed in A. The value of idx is 3.3 A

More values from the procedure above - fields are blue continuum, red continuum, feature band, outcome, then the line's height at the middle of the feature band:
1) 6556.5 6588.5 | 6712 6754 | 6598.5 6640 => 2.50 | 2.05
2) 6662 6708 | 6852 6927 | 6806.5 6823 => 1.47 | 1.94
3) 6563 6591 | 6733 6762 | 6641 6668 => 1.59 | 1.98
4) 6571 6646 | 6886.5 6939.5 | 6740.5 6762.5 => 1.81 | 1.98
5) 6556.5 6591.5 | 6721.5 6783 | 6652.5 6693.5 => 1.62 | 1.98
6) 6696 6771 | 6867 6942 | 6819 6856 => 1.01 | 1.95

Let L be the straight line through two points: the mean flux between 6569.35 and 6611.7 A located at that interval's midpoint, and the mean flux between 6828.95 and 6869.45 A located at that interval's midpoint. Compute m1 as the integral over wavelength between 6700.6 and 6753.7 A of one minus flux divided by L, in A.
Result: 1.3 A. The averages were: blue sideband 2.02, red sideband 1.94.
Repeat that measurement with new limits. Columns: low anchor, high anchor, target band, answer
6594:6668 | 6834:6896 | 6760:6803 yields 0.99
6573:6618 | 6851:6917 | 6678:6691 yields 0.44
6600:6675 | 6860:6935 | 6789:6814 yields 1.41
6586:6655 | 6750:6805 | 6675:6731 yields -1.54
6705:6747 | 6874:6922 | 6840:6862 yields 0.40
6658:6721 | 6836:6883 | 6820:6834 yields 0.70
